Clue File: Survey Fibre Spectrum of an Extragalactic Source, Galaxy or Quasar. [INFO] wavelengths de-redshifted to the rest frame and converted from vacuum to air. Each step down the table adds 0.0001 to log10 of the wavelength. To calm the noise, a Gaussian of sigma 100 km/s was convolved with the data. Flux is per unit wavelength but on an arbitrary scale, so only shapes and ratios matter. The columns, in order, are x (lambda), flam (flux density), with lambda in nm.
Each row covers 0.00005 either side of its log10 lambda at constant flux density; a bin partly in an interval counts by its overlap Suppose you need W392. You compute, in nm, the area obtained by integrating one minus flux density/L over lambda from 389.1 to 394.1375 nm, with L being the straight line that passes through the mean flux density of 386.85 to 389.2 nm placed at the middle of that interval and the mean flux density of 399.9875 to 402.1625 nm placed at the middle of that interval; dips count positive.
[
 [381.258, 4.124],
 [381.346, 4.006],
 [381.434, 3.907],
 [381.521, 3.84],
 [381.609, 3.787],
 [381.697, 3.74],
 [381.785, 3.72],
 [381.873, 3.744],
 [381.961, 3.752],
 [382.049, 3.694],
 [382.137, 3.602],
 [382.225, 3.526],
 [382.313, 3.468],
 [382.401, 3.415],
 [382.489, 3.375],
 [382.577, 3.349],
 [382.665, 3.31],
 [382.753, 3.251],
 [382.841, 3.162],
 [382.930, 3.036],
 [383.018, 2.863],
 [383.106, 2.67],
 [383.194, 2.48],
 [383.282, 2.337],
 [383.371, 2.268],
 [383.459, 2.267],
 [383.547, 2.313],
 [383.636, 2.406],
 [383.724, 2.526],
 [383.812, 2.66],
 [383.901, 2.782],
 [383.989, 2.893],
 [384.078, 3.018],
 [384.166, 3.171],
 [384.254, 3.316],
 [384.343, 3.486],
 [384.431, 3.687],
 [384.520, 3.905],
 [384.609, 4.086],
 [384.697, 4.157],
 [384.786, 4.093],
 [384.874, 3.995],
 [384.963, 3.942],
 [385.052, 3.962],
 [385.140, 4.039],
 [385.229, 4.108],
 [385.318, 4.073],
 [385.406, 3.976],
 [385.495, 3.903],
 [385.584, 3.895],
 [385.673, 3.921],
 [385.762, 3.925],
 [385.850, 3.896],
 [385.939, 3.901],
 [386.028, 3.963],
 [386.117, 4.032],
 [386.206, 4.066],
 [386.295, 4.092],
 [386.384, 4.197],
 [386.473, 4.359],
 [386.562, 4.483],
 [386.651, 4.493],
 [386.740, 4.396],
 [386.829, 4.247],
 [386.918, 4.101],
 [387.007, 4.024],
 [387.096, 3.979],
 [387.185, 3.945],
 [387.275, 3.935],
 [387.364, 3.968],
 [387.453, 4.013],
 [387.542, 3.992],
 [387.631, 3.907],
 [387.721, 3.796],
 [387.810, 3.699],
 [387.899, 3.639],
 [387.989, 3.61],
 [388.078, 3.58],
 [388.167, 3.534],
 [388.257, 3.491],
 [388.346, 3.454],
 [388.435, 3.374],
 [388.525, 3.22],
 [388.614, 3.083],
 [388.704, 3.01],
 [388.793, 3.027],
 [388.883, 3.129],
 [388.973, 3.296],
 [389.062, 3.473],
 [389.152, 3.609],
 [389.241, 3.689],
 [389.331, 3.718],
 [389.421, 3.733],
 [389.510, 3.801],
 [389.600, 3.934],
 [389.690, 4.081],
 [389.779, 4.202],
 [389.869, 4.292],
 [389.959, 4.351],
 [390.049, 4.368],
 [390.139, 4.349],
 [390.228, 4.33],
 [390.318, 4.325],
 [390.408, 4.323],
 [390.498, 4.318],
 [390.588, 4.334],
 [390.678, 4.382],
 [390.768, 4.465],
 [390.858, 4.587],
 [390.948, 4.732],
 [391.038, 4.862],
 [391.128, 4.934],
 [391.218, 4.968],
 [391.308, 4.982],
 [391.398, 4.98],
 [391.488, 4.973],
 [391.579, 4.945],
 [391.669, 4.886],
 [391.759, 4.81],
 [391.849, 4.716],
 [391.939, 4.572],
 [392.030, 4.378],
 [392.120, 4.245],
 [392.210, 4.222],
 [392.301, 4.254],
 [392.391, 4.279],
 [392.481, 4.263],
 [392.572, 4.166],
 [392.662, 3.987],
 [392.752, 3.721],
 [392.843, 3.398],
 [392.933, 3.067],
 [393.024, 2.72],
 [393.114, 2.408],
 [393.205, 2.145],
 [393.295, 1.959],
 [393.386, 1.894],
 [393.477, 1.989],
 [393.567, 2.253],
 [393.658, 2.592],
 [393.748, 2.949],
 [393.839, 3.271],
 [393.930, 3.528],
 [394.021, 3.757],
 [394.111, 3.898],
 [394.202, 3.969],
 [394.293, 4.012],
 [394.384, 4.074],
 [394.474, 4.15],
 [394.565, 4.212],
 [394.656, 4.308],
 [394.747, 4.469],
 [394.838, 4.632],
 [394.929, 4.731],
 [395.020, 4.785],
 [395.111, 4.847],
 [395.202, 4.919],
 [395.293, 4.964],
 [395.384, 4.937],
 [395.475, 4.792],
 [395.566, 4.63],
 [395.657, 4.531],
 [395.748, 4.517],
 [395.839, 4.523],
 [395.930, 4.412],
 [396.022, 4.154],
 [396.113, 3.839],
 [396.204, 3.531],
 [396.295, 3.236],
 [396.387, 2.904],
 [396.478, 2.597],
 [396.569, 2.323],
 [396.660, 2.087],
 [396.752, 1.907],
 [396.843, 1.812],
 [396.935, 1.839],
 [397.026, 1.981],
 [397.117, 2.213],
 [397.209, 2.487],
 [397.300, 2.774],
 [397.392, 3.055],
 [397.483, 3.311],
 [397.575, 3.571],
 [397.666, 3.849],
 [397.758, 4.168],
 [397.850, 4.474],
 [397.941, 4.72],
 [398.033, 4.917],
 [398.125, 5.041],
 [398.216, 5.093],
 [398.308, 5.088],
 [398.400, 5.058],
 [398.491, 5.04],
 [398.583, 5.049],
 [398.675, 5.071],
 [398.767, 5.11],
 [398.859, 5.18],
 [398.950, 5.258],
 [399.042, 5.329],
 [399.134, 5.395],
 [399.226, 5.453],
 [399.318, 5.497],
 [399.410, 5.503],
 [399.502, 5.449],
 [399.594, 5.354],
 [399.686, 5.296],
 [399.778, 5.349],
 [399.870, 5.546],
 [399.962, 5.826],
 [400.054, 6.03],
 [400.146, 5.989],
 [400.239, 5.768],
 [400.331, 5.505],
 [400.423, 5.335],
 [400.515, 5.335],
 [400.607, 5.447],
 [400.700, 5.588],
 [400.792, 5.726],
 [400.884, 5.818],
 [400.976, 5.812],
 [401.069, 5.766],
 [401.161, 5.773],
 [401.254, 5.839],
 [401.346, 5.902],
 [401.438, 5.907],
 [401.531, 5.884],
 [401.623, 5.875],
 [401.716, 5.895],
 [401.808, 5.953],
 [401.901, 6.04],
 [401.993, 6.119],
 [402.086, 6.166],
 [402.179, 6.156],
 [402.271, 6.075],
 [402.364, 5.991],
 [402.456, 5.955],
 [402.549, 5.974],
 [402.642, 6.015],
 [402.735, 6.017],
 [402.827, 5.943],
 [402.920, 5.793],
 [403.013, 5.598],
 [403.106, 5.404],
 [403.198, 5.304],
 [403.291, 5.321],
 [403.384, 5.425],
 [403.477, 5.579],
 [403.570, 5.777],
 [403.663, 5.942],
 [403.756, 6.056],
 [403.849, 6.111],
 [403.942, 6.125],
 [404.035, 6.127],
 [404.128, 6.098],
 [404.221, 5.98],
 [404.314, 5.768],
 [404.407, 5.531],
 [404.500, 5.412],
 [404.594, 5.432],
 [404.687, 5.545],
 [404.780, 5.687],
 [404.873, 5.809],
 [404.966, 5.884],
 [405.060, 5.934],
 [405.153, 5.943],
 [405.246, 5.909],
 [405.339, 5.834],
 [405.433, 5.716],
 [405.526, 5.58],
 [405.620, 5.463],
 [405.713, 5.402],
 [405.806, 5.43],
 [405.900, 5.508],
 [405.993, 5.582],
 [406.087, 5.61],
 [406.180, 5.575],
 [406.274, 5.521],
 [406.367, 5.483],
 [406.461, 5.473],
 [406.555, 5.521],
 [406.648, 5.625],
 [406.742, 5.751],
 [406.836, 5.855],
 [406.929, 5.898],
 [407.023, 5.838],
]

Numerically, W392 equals 0.29 nm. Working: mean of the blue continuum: 3.62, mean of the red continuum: 5.81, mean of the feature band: 3.94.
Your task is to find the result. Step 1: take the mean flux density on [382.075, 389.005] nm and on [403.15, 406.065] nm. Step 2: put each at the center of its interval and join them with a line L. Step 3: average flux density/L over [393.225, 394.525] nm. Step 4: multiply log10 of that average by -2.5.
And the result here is 0.39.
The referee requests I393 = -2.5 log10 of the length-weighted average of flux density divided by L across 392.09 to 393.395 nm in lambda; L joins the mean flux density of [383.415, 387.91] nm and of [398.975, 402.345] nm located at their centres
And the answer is 0.34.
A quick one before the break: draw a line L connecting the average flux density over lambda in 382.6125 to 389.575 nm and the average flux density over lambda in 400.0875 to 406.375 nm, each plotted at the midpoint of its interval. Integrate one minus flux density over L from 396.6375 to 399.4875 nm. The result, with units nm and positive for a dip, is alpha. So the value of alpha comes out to 0.55 nm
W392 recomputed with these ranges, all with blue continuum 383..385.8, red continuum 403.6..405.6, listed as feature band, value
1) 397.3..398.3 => 0.162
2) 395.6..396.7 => 0.278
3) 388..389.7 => 0.184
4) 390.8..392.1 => -0.179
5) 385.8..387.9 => -0.234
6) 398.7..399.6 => -0.033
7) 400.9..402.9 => -0.167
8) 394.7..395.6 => -0.020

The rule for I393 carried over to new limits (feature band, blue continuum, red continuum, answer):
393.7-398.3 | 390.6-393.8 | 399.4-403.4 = 0.216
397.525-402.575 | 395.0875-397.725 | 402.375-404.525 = -0.171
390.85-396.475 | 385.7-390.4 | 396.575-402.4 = 0.093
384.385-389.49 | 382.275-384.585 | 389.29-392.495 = -0.060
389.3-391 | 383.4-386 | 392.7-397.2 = -0.212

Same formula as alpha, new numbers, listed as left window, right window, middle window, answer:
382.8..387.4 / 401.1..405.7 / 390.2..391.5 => -0.10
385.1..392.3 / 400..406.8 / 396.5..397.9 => 0.63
